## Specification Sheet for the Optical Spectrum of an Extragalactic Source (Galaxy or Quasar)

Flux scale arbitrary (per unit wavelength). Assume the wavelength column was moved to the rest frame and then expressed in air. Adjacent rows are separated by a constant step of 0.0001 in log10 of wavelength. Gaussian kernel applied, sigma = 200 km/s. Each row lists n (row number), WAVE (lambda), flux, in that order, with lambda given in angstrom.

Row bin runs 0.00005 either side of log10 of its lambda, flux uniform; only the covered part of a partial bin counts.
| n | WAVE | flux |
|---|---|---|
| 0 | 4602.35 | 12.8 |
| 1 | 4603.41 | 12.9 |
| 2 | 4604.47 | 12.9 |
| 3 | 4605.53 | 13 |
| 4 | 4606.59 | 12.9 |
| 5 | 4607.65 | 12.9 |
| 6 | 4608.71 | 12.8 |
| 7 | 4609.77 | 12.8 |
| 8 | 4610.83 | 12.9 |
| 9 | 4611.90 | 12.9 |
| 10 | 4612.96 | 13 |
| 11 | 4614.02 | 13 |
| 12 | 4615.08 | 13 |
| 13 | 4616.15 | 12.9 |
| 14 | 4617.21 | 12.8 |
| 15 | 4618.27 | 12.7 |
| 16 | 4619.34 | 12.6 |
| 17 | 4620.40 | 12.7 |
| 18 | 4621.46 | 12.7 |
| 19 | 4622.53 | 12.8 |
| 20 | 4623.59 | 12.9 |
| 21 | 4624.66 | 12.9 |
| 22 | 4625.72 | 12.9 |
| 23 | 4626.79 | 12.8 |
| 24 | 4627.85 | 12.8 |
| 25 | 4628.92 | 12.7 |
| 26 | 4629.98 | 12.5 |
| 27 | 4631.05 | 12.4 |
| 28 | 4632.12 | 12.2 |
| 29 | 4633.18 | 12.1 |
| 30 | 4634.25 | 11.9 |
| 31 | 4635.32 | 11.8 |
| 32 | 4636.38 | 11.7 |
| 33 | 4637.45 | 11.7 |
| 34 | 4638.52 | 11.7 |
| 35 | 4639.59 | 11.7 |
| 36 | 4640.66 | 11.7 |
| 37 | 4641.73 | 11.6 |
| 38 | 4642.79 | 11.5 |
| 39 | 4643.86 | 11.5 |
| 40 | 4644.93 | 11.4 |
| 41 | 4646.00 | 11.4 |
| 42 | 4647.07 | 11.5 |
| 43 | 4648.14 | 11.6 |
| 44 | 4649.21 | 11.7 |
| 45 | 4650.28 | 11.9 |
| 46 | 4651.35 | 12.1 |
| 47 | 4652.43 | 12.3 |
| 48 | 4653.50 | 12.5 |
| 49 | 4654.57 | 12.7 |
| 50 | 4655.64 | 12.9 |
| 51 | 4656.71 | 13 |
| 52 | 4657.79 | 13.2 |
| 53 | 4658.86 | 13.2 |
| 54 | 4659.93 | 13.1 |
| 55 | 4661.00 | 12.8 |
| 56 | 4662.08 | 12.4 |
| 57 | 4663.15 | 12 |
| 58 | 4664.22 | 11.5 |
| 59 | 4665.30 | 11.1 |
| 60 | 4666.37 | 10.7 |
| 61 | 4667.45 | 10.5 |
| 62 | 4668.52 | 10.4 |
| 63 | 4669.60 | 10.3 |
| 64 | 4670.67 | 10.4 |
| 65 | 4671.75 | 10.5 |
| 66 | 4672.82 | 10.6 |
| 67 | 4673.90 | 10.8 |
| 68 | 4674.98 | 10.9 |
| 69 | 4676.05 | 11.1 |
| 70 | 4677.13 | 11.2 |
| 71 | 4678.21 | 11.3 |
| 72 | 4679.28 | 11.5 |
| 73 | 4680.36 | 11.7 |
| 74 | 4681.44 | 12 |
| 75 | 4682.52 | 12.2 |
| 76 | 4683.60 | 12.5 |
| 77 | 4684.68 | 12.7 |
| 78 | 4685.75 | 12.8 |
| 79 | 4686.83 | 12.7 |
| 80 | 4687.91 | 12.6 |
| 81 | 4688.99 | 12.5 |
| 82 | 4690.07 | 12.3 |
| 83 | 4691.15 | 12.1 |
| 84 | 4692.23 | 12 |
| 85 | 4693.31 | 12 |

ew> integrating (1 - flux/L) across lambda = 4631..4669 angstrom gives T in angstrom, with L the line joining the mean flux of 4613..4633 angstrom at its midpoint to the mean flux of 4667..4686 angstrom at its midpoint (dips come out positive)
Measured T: 0.2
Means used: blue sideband 12.7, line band 11.9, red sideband 11.3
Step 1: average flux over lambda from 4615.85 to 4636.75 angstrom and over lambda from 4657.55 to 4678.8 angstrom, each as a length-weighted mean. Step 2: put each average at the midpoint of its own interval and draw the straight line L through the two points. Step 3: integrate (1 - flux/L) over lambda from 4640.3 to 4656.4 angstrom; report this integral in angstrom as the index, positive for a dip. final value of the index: 0.0 angstrom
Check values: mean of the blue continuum 12.5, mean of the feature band 11.9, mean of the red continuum 11.4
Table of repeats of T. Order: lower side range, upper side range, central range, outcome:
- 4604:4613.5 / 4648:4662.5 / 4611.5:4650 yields 1.4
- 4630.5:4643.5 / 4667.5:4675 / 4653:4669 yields -1.8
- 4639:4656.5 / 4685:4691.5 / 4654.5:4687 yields 1.4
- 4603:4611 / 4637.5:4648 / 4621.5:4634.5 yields -0.5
